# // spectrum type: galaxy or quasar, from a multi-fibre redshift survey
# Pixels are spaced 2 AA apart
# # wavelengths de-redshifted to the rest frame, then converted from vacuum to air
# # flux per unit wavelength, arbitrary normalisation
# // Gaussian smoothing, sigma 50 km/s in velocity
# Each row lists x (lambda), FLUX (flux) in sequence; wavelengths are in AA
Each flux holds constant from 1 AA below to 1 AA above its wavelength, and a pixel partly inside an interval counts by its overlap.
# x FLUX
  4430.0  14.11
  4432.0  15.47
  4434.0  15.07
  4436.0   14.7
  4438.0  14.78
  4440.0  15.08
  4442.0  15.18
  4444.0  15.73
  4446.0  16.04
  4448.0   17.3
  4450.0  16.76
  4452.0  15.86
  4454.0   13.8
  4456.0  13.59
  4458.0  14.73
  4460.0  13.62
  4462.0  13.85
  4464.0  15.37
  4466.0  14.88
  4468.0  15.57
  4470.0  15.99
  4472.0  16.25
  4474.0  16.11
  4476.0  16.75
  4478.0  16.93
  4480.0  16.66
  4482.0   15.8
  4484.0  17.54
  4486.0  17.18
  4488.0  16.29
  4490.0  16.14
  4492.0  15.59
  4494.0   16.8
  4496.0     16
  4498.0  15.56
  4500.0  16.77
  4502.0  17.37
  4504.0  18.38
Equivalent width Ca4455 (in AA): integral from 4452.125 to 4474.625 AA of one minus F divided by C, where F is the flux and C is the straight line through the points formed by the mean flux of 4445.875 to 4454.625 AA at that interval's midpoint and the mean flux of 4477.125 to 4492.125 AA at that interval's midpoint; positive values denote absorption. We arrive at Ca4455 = 1.9 AA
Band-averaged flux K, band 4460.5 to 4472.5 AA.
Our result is 15.2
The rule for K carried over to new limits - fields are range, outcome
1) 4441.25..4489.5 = 15.7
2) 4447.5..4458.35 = 15.3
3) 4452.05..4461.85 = 14.1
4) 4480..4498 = 16.4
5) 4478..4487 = 16.8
